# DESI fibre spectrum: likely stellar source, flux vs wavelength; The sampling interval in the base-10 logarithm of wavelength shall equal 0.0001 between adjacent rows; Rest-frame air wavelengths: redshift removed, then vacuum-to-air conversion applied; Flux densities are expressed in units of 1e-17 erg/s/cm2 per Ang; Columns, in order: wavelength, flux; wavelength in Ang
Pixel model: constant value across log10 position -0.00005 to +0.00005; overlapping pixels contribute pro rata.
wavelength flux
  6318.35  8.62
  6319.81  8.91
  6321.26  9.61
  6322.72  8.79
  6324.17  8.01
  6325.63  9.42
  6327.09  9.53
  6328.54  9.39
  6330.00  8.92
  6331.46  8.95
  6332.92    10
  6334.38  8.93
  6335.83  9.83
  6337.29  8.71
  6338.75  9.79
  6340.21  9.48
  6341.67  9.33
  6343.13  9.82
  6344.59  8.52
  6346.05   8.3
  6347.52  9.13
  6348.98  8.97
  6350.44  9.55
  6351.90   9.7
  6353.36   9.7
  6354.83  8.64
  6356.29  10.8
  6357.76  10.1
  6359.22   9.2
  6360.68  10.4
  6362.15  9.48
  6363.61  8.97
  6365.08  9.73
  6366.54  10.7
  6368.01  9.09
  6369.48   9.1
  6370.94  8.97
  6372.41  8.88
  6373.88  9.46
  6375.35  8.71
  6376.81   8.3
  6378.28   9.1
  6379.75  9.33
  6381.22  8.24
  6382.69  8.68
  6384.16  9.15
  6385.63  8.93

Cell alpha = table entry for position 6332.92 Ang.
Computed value 10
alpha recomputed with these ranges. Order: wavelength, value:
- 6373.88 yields 9.46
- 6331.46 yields 8.95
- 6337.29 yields 8.71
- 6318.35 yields 8.62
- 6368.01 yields 9.09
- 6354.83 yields 8.64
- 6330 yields 8.92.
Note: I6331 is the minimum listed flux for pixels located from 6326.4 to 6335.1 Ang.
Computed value 8.92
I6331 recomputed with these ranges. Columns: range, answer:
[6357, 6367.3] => 8.97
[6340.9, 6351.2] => 8.3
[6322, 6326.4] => 8.01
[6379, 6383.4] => 8.24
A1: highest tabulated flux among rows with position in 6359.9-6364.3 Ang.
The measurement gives 10.4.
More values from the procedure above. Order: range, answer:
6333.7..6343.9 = 9.83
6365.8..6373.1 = 10.7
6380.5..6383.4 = 8.68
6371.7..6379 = 9.46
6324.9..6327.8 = 9.53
